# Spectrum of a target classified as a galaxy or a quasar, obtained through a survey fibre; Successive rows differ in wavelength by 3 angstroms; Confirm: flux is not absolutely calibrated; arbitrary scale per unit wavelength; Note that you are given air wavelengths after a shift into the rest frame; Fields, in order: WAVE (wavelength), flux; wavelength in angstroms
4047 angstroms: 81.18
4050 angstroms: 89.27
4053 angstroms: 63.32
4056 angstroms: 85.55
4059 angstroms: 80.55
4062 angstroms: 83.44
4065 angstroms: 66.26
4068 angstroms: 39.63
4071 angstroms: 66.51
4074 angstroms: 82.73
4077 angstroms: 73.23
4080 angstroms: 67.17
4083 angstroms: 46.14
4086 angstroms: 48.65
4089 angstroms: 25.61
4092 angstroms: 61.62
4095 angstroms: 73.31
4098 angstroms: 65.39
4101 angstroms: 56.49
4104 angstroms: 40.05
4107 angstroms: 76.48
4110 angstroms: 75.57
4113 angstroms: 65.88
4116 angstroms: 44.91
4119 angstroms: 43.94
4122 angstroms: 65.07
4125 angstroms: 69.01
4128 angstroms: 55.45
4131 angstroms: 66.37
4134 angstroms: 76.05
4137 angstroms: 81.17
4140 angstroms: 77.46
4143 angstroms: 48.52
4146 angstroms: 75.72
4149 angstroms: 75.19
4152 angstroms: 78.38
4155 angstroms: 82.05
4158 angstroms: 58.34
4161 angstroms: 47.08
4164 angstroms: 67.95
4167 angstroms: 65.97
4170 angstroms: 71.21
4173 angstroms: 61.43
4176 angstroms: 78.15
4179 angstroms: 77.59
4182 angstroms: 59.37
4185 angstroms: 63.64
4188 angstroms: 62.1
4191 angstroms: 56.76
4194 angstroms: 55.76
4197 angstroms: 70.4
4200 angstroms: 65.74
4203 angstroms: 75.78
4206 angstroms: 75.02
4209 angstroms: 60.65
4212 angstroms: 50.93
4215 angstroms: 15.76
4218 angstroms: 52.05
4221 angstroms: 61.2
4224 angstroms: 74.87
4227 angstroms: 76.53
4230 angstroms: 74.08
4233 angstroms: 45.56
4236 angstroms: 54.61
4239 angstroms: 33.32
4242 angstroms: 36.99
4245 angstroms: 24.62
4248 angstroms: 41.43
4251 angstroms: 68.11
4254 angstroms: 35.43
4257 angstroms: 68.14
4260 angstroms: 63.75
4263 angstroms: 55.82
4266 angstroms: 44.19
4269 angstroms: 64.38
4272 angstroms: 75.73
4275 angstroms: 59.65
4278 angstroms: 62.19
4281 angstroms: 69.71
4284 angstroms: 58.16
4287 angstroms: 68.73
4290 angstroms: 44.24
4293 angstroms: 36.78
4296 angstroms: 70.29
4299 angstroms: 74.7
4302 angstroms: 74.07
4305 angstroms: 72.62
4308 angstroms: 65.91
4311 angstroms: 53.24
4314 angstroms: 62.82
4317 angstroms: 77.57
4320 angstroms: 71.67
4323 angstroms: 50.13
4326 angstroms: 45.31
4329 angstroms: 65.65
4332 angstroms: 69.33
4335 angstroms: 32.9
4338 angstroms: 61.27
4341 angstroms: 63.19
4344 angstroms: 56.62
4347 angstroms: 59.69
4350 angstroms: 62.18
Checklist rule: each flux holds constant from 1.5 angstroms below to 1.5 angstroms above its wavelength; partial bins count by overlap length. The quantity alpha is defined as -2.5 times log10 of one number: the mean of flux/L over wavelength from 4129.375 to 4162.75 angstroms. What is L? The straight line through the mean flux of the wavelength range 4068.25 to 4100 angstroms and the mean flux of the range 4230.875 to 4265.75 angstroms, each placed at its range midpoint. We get -0.24 mag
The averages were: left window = 60.1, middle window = 69.6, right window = 48.3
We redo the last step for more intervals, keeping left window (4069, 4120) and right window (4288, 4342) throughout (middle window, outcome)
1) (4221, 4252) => 0.137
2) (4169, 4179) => -0.188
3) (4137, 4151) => -0.183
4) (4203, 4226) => 0.049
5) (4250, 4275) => 0.021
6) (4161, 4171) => -0.089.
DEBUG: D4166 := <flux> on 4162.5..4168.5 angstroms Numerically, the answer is 67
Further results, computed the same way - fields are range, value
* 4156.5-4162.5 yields 52.7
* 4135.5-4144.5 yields 69.1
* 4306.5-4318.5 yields 64.9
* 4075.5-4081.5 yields 70.2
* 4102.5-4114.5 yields 64.5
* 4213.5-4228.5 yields 56.1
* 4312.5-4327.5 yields 61.5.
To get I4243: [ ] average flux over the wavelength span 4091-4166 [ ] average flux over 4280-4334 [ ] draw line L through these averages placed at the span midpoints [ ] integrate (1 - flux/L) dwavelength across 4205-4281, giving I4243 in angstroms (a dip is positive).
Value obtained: 9.9 angstroms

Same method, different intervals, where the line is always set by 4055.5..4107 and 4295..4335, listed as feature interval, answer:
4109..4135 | 0.3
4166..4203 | -1.6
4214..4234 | 1.6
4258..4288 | 0.8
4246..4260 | 2.3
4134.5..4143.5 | -1.3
